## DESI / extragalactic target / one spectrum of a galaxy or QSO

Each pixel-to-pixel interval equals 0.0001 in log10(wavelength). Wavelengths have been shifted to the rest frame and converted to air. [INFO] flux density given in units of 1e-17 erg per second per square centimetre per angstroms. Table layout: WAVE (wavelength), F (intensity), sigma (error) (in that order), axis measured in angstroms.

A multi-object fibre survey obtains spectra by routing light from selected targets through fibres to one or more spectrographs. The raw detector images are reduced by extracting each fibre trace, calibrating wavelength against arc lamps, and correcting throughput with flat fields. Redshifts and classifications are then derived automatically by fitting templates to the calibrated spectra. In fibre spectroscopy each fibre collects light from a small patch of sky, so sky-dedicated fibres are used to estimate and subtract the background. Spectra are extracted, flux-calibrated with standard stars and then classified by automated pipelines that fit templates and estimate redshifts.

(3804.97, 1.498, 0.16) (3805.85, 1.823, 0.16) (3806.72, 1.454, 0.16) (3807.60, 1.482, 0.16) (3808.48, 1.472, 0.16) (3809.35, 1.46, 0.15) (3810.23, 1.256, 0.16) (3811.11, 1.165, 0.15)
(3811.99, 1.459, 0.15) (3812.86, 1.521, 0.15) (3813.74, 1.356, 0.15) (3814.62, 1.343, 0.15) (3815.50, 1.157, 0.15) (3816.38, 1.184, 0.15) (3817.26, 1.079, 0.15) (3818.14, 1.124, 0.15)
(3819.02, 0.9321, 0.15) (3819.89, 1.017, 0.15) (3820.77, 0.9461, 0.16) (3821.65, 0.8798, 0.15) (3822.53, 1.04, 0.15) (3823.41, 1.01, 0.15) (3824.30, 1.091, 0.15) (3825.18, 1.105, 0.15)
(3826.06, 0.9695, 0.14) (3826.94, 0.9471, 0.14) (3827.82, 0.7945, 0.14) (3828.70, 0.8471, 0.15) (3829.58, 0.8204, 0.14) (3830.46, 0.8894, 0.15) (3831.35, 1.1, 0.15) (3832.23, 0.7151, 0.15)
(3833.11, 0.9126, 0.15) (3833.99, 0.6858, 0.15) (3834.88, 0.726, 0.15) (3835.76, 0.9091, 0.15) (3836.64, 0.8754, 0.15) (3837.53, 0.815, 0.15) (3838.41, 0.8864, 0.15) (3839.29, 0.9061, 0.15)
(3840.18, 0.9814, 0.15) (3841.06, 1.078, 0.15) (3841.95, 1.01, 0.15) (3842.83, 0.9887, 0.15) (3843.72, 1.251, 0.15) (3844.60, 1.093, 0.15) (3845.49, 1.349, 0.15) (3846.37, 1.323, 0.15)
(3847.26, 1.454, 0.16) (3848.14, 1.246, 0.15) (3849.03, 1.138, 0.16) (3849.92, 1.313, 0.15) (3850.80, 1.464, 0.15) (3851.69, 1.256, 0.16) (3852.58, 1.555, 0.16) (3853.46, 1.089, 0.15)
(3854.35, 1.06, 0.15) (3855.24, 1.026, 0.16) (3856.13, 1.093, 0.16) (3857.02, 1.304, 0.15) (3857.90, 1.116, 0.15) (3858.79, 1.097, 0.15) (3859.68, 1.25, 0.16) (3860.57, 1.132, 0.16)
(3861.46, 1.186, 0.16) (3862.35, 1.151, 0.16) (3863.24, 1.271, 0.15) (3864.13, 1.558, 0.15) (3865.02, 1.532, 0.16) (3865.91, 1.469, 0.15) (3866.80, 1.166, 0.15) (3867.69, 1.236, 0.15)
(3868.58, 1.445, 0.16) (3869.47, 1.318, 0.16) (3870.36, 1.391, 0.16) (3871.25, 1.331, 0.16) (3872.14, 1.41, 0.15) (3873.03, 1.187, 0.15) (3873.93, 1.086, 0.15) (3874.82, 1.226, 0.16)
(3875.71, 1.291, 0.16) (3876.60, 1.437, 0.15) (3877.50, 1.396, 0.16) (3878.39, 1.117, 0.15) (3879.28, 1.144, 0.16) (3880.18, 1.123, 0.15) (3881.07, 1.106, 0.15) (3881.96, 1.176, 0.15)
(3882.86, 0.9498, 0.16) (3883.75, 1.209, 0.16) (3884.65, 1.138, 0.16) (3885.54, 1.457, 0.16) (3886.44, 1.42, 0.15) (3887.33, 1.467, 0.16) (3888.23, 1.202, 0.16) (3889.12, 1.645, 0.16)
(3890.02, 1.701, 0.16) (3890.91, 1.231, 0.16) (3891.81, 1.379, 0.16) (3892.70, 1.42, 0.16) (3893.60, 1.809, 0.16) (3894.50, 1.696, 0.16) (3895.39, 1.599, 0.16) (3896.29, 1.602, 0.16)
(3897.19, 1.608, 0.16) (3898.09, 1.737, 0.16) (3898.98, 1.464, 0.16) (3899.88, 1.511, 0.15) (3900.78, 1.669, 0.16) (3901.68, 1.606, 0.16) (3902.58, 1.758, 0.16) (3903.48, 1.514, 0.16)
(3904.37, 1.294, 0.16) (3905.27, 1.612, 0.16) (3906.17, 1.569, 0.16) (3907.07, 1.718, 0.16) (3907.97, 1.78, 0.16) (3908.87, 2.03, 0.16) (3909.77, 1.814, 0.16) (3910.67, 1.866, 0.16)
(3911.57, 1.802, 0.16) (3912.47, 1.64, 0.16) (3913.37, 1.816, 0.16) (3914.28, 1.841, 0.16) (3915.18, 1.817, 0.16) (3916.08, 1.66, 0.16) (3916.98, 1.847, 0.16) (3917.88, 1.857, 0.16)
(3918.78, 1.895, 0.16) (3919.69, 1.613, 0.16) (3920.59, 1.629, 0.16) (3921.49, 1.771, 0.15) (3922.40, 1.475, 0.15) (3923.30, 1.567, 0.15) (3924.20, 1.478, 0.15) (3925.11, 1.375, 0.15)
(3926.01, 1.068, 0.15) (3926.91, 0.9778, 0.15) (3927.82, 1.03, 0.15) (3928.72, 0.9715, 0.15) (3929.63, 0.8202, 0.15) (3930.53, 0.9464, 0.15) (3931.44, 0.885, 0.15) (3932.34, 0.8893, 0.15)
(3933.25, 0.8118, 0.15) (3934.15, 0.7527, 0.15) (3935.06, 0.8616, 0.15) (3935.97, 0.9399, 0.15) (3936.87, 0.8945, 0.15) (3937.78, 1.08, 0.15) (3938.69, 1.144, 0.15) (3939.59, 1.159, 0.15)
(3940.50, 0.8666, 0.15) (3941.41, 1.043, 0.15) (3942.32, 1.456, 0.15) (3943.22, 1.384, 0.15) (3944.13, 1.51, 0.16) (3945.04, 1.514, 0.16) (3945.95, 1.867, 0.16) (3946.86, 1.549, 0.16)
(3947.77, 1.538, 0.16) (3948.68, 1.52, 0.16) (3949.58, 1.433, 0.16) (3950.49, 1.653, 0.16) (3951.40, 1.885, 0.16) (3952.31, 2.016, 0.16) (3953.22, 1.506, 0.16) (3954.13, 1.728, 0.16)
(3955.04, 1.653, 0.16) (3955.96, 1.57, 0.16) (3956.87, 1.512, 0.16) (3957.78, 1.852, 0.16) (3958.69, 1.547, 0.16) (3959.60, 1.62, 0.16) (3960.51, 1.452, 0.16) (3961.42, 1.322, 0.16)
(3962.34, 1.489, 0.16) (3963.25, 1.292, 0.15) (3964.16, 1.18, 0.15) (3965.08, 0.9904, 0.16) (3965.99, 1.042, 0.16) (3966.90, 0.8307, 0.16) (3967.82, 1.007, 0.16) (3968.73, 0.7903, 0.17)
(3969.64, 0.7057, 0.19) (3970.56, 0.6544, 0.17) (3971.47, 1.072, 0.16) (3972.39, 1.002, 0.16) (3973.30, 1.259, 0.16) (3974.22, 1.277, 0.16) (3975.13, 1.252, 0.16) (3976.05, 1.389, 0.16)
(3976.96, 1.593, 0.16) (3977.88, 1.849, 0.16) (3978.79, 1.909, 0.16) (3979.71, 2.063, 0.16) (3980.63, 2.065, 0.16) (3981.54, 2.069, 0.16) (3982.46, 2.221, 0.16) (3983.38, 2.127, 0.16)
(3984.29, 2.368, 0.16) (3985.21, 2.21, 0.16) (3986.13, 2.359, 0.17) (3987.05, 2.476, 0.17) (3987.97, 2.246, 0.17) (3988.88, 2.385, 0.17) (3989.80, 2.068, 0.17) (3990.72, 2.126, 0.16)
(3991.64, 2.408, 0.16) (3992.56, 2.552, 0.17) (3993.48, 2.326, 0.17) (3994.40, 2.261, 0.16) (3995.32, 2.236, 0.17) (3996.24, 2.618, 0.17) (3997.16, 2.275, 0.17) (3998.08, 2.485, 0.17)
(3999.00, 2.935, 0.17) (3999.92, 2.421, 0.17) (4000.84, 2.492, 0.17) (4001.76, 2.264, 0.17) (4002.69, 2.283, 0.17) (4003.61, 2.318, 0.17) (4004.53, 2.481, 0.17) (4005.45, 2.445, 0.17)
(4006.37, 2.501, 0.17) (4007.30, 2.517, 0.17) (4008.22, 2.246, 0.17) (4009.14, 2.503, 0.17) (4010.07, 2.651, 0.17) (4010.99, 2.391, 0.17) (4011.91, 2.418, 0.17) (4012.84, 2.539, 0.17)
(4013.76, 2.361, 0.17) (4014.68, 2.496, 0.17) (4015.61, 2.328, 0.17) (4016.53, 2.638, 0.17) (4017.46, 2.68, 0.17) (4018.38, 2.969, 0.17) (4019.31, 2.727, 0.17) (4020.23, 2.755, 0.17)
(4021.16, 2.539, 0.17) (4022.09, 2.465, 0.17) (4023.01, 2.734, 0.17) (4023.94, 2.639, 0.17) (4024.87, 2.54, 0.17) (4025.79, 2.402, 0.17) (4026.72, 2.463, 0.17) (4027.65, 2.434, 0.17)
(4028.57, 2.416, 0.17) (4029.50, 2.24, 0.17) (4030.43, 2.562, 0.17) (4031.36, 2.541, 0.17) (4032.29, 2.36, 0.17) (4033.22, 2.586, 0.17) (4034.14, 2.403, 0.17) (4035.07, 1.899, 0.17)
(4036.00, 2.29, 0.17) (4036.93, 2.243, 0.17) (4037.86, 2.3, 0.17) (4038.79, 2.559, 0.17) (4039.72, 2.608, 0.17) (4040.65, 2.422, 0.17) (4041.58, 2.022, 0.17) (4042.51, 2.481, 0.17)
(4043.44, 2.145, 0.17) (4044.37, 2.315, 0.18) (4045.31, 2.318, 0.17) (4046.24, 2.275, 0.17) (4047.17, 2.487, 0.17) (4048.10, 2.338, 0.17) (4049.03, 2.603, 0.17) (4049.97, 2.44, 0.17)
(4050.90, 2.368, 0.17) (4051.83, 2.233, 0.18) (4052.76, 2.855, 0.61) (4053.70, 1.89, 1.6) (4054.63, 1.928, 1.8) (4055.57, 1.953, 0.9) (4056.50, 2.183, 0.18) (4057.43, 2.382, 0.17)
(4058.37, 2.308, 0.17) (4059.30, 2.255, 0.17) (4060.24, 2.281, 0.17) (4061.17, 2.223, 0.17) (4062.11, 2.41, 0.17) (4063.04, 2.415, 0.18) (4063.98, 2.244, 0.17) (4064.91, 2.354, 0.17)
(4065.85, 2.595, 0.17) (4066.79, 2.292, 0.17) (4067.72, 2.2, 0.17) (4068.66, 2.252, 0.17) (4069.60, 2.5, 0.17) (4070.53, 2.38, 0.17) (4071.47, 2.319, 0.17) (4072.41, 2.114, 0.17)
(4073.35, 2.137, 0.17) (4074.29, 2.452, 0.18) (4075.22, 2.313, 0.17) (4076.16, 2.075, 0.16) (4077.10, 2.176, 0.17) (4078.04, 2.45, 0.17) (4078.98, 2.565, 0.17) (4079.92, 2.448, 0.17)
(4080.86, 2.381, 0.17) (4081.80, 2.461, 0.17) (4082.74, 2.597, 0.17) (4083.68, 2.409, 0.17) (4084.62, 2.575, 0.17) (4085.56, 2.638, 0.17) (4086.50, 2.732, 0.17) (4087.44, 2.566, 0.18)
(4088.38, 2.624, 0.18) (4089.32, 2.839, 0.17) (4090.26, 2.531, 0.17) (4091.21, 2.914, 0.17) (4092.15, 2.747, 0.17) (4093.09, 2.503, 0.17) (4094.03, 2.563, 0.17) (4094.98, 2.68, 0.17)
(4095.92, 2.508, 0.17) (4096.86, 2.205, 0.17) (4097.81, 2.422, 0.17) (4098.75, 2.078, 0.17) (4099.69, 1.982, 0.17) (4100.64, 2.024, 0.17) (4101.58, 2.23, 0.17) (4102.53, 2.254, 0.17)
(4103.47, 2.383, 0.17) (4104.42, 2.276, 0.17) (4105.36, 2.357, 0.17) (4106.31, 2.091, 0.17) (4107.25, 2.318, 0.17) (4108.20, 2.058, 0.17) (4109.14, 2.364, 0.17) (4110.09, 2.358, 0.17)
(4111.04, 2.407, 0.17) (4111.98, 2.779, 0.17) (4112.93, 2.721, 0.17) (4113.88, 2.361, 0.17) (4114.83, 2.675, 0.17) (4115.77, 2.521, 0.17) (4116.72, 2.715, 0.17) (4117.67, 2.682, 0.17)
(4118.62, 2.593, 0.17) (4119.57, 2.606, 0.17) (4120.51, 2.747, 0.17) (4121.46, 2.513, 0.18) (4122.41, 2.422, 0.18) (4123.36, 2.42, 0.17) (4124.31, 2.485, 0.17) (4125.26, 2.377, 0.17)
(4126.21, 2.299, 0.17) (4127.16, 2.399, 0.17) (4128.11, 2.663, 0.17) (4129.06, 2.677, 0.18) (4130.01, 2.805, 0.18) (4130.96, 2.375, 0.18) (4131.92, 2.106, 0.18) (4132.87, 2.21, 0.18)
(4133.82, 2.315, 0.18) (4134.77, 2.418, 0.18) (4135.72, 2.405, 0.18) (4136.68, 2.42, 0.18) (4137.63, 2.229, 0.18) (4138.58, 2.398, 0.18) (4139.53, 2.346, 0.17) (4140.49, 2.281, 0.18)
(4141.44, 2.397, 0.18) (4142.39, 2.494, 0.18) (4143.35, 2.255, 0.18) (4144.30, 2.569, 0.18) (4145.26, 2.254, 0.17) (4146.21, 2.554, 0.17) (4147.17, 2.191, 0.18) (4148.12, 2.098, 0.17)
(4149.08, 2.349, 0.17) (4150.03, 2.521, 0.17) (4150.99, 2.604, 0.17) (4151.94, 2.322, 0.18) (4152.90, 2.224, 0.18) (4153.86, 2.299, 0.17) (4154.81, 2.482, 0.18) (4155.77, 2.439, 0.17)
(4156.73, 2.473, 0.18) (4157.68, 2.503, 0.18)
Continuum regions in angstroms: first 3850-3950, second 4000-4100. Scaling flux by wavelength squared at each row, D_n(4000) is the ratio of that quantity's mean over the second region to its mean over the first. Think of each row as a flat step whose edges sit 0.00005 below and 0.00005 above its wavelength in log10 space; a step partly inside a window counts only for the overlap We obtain 1.9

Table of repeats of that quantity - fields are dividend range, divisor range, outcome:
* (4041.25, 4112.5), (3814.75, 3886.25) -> 2.34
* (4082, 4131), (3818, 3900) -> 2.34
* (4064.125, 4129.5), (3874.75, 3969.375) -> 1.88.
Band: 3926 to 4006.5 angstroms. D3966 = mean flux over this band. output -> 1.63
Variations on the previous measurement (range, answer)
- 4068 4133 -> 2.44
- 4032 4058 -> 2.32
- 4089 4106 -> 2.41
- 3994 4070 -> 2.41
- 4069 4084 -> 2.36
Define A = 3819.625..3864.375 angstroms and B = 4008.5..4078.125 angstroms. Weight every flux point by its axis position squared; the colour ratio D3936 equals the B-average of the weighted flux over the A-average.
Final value 2.46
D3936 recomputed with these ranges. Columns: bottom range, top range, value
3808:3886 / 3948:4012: 1.74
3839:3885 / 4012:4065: 2.14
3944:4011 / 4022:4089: 1.33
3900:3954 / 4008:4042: 1.80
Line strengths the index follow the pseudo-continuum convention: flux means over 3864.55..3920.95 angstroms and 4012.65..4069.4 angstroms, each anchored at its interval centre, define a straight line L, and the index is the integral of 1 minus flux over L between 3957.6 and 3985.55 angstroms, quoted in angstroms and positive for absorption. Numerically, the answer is 7.4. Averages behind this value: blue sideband 1.5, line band 1.46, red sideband 2.4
